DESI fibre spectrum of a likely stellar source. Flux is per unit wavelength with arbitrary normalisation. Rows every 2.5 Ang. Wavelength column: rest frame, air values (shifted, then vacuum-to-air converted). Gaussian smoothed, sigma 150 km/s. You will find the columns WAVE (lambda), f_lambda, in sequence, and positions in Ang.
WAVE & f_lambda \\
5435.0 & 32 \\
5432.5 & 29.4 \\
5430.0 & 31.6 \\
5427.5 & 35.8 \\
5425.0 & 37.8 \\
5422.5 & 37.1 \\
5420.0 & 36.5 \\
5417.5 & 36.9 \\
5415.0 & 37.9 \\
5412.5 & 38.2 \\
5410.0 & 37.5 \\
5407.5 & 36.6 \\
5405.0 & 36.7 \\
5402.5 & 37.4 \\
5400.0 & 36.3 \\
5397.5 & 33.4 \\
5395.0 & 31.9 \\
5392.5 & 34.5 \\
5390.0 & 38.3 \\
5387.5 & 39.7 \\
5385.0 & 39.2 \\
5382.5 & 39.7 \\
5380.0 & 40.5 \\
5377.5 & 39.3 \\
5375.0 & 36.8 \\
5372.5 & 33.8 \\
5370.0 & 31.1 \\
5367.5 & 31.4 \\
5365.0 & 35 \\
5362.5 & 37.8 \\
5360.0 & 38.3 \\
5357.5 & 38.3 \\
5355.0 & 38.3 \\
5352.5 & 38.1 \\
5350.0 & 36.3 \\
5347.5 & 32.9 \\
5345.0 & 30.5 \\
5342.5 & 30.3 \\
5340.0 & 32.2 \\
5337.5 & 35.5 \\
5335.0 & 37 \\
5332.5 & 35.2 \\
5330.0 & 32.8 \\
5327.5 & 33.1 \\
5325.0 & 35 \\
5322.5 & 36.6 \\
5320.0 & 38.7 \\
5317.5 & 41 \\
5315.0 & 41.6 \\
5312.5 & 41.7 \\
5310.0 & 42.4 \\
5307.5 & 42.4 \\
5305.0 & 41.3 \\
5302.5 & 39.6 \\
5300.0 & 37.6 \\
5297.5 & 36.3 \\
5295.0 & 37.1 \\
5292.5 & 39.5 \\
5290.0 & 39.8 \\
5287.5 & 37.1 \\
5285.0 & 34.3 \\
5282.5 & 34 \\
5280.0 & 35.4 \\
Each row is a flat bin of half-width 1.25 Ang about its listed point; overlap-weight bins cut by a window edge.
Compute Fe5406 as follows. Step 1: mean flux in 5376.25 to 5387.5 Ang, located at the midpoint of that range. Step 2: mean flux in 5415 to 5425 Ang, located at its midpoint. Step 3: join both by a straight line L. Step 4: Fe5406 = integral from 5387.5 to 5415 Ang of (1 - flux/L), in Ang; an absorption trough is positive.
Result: 1.45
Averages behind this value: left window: 39.7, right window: 37.1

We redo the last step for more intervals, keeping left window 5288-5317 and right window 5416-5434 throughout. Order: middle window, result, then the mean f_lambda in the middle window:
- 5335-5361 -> 2.00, 35.1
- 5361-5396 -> 0.43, 36.4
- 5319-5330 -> 1.01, 35.4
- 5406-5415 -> -0.48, 37.5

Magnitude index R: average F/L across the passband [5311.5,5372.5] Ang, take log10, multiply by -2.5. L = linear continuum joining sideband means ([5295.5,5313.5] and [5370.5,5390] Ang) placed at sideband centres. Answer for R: 0.10 mag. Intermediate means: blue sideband 40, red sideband 38.1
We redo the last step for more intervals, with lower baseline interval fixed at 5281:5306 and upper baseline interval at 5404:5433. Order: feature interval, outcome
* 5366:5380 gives 0.050 mag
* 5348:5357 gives -0.009 mag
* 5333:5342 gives 0.077 mag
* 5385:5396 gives -0.002 mag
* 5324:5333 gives 0.101 mag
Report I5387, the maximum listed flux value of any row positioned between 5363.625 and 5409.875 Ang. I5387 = 40.5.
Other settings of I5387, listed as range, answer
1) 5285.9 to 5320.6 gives 42.4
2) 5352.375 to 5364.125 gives 38.3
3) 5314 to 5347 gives 41.6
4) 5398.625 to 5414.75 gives 38.2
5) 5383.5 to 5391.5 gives 39.7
